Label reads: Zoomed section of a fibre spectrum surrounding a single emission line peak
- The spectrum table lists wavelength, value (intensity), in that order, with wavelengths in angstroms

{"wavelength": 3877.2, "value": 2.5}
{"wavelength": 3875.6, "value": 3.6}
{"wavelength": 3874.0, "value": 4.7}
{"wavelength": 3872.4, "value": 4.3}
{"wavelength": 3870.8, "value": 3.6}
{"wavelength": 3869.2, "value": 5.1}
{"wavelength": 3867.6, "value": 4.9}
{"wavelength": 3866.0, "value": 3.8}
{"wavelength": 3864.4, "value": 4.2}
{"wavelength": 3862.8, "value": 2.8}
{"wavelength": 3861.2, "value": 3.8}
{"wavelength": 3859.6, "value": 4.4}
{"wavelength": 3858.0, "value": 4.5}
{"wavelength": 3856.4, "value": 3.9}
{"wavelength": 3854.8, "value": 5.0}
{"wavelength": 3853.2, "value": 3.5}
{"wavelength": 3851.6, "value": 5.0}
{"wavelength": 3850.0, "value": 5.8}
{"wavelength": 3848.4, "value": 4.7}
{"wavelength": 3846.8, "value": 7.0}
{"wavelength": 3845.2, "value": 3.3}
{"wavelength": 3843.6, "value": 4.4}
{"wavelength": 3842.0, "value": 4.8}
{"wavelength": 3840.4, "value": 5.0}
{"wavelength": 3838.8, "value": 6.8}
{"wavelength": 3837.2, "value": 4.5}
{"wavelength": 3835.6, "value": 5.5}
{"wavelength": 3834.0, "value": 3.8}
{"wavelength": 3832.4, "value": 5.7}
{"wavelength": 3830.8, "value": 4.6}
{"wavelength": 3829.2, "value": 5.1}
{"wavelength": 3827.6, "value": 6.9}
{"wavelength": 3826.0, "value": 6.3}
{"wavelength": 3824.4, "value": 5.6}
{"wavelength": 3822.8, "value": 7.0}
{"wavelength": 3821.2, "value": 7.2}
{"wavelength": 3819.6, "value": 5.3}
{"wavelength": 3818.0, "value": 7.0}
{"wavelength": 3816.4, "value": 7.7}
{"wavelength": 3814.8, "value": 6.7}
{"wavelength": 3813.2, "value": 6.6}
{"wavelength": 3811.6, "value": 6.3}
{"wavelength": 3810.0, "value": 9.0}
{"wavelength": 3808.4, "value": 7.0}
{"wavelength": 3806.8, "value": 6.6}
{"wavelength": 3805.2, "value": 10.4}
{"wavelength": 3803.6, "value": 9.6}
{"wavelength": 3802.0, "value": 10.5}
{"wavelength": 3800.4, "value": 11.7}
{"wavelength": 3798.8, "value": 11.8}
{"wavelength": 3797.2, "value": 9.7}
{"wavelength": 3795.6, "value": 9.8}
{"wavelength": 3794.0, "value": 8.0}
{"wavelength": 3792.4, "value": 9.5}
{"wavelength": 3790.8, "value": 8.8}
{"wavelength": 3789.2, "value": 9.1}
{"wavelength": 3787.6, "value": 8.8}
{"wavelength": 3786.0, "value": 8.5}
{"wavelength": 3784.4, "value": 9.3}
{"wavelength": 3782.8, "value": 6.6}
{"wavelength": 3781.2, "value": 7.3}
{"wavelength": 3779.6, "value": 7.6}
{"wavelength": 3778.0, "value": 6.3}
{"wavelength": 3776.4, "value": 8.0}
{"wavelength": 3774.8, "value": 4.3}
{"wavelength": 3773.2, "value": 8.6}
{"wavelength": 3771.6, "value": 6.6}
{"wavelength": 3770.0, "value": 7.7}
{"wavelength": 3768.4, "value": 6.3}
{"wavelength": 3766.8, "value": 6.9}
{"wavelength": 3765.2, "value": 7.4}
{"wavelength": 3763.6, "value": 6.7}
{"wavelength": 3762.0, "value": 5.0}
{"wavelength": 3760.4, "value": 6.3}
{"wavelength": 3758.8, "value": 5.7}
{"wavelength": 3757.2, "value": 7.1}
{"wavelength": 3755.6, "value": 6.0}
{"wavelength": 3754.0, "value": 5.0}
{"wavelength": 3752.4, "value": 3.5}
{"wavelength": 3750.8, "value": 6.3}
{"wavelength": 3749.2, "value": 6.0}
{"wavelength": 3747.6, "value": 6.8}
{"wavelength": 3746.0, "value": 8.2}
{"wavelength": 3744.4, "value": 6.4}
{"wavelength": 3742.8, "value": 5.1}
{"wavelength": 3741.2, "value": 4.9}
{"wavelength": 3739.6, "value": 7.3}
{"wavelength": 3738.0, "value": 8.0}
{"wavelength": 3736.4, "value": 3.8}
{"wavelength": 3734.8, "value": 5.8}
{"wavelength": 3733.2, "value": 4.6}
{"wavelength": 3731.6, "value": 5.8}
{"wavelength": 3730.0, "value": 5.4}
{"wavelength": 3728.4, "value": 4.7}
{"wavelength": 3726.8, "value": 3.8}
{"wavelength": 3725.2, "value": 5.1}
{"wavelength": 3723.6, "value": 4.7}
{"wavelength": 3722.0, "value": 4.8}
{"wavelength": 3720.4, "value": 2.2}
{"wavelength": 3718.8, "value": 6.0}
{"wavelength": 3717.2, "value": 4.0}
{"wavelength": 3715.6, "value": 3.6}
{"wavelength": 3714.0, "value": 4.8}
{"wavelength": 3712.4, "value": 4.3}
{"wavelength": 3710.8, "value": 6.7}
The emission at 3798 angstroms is C III] 1909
